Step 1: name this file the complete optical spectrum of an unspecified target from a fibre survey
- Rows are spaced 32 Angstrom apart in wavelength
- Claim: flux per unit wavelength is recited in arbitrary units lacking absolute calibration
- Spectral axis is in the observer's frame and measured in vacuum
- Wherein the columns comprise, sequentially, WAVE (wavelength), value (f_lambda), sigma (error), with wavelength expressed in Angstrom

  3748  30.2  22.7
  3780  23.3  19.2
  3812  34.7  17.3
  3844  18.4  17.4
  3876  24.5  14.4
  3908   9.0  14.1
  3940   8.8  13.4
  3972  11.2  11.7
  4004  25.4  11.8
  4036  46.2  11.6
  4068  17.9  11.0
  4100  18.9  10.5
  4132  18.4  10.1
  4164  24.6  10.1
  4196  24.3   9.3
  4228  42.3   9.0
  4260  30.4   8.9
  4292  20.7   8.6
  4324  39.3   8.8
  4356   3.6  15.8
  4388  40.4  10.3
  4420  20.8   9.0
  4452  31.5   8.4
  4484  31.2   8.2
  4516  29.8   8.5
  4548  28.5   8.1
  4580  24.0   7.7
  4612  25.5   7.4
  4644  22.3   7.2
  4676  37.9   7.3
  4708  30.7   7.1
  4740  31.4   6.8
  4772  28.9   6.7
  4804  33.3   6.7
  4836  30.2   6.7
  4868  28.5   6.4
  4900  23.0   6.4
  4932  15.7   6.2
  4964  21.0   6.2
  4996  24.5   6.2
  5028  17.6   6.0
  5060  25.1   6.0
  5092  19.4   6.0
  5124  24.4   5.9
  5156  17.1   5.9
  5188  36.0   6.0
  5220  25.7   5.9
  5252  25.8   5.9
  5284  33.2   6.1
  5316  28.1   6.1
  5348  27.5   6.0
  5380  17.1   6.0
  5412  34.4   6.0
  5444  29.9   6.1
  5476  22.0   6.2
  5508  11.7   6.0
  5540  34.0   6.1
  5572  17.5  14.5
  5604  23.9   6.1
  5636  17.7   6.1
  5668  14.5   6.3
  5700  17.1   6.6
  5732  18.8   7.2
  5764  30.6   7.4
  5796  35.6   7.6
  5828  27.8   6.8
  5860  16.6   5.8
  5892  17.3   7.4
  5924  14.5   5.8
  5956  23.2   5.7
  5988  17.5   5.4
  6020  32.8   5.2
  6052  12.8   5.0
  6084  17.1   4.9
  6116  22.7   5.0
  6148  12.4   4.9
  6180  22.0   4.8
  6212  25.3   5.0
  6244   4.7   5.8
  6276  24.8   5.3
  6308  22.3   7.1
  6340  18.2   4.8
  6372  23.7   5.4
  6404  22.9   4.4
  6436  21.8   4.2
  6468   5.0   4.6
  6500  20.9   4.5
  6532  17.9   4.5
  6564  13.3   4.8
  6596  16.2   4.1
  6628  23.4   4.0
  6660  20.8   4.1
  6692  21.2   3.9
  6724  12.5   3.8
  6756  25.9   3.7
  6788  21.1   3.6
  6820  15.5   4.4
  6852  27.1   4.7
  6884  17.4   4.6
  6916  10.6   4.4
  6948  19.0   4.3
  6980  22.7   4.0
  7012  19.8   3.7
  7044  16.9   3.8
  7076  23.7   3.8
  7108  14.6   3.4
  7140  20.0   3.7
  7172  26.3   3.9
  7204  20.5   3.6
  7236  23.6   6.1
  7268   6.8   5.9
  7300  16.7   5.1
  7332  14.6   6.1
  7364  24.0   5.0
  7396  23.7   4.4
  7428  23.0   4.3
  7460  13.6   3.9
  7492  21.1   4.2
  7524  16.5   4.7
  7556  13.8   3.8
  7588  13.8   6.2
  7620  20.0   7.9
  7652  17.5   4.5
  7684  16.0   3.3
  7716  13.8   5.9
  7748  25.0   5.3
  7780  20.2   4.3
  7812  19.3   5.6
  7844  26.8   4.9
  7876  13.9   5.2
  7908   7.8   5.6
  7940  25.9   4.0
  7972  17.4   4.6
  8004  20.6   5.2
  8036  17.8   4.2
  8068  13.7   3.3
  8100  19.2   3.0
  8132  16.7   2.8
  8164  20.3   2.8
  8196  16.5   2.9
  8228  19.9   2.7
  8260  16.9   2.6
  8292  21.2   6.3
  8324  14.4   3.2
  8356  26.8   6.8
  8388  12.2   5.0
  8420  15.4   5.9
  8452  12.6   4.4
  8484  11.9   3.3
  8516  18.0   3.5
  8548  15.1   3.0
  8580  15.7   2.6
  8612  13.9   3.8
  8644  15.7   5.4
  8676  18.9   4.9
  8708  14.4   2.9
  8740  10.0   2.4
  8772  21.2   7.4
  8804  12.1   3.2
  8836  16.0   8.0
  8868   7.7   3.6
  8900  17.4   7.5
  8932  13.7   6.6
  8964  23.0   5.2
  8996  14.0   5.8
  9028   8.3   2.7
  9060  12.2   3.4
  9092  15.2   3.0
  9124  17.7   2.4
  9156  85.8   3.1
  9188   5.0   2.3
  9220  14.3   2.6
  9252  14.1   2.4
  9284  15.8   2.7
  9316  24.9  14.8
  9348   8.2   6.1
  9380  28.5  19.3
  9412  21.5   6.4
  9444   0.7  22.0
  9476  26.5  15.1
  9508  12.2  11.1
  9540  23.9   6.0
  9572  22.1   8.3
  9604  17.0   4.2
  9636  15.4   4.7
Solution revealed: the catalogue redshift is 1.45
